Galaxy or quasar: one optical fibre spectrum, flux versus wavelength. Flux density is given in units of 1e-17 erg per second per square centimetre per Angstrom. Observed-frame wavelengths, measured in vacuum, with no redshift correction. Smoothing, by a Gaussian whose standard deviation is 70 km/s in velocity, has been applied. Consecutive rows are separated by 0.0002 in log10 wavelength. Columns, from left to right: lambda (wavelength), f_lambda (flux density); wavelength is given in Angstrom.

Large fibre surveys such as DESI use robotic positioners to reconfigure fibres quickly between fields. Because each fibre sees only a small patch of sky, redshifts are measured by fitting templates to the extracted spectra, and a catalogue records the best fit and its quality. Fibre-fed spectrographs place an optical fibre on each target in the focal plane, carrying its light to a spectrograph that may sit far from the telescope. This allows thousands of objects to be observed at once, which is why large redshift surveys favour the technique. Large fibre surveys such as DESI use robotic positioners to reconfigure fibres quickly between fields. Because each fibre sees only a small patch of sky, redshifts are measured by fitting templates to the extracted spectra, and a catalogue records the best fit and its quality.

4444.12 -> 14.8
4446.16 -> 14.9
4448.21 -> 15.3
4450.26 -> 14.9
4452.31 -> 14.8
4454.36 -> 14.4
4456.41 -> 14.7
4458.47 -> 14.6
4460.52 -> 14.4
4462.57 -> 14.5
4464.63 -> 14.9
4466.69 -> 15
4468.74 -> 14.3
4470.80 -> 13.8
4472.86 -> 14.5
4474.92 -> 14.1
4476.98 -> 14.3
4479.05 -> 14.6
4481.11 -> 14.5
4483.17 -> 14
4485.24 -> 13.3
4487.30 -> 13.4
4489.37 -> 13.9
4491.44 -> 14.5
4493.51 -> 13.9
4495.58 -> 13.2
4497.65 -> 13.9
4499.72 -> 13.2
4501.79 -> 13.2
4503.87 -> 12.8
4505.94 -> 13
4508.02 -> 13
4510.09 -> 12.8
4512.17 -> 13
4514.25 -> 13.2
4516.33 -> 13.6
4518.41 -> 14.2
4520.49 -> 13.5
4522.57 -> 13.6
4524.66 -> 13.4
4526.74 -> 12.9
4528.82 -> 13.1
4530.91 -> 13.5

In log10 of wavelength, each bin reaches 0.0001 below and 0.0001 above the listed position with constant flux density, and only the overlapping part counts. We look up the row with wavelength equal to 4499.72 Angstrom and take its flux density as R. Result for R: 13.2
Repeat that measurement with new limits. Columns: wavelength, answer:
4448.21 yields 15.3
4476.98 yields 14.3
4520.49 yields 13.5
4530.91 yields 13.5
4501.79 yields 13.2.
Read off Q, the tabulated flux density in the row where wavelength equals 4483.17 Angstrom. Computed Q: 14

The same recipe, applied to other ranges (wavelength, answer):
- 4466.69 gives 15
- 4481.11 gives 14.5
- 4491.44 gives 14.5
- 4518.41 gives 14.2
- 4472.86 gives 14.5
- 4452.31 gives 14.8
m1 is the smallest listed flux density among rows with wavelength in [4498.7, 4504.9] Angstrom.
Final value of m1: 12.8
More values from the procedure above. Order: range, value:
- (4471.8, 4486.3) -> 13.3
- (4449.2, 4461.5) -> 14.4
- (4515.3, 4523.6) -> 13.5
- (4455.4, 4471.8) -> 13.8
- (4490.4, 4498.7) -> 13.2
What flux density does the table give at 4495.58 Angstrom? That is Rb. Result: 13.2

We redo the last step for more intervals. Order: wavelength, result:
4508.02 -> 13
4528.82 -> 13.1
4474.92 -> 14.1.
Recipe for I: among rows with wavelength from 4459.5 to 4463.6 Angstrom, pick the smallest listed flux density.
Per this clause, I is 14.4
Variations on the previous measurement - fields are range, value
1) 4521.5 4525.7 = 13.4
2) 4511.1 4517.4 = 13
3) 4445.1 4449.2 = 14.9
